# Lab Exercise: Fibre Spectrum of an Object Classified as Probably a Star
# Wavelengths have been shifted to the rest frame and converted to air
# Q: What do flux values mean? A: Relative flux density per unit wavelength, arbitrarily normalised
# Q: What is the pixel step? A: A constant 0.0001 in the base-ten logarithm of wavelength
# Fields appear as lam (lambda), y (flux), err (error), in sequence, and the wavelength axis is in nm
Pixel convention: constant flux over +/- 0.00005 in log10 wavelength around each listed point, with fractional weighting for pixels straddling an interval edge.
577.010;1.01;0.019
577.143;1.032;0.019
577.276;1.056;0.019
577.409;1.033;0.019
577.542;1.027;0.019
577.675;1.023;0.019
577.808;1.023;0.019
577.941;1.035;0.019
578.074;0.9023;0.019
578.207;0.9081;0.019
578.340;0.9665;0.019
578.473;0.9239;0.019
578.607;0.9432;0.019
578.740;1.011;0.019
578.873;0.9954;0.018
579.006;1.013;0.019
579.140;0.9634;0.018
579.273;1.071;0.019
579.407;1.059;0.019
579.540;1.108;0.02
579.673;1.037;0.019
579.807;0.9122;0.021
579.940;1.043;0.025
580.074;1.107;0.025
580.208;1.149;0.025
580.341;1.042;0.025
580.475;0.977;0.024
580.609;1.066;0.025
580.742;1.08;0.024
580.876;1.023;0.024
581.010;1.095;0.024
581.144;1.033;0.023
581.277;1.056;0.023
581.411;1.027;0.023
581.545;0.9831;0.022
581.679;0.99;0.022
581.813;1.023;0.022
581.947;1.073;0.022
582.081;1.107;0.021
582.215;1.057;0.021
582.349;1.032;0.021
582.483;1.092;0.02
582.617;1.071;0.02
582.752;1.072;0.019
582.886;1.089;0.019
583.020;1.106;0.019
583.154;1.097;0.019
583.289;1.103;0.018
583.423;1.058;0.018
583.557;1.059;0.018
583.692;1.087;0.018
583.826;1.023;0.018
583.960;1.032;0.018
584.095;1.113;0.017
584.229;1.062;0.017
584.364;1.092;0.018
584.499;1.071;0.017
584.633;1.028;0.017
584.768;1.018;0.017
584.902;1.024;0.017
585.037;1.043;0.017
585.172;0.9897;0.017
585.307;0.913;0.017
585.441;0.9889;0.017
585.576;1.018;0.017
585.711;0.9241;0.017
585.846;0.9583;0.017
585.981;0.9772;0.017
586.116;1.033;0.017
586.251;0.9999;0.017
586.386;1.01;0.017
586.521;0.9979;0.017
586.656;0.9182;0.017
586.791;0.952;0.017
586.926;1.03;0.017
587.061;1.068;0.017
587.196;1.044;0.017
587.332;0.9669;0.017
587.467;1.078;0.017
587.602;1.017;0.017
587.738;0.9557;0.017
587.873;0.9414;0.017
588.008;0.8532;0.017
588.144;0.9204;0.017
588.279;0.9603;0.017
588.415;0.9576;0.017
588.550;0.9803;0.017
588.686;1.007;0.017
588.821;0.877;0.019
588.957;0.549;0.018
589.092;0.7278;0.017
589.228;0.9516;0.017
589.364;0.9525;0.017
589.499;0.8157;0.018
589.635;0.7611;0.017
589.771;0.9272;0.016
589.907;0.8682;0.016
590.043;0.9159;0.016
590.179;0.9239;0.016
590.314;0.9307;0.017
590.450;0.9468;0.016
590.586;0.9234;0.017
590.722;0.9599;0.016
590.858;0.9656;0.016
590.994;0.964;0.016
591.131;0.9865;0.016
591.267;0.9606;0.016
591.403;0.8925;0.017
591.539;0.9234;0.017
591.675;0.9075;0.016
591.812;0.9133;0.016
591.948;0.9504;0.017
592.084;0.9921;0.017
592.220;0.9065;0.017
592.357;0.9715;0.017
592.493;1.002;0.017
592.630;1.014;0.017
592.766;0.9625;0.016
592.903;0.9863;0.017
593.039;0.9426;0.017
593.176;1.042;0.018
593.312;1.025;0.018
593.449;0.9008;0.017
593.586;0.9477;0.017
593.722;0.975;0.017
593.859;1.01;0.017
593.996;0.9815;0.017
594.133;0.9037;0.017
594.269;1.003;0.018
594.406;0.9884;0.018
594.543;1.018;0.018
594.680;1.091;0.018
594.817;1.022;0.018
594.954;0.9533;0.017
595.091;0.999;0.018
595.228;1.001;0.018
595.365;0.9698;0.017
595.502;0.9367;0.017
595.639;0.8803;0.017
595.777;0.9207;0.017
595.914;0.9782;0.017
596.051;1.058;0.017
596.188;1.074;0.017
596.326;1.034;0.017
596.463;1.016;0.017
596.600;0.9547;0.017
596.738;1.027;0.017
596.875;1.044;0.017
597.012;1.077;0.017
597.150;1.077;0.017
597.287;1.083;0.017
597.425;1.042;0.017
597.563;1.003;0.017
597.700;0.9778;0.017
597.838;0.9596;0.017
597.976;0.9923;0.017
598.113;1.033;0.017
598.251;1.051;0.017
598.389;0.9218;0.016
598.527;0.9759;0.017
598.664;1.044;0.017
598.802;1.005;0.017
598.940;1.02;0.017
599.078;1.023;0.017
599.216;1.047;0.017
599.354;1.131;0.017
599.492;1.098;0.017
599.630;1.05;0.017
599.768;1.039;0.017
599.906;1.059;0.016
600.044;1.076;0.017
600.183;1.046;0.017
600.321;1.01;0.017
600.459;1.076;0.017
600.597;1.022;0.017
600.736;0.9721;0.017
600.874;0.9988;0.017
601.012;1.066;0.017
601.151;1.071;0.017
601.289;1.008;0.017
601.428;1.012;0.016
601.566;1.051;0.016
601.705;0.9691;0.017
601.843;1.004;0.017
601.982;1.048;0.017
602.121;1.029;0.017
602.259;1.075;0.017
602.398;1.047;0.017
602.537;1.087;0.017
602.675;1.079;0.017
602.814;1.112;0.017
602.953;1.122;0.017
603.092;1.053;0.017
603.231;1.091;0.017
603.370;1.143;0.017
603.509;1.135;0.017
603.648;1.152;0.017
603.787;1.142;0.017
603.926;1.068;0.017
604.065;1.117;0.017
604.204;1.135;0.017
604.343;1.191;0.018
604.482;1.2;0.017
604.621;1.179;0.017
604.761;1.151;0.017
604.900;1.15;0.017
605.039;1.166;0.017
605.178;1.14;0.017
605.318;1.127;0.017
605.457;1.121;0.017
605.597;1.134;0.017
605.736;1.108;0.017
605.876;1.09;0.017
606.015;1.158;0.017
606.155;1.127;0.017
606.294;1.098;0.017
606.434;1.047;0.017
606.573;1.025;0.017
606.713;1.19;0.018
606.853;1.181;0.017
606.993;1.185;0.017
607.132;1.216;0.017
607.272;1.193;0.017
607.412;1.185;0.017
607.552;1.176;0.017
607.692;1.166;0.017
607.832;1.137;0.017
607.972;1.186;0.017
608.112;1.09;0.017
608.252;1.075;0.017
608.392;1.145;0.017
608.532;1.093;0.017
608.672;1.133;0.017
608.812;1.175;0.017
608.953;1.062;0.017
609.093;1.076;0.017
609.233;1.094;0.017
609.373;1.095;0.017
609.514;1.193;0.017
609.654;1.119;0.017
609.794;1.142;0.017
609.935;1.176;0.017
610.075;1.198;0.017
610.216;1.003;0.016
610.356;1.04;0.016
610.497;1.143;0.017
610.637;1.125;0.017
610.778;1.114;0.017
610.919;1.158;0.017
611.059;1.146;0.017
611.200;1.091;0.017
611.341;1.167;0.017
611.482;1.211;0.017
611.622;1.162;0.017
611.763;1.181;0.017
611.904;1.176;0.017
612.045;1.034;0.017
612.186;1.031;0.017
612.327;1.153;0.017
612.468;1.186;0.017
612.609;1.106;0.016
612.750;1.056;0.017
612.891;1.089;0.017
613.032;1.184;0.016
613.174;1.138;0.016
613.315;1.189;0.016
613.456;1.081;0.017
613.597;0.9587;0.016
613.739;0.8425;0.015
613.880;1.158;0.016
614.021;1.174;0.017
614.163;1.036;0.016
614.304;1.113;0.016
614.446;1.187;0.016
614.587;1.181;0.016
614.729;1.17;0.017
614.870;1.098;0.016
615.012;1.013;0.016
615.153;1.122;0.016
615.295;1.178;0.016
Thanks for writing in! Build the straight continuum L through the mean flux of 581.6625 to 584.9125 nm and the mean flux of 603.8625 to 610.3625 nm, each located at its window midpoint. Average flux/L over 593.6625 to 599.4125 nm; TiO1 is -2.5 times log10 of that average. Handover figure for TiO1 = 0.10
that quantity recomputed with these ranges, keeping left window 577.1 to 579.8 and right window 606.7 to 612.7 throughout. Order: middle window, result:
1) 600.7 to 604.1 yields 0.04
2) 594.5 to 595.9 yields 0.10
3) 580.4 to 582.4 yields -0.03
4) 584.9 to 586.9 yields 0.06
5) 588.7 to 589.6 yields 0.26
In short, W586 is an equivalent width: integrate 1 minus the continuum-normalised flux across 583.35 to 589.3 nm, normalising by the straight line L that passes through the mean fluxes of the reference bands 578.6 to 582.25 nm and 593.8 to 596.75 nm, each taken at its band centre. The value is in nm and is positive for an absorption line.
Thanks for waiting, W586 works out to 0.214 nm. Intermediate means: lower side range 1.04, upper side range 0.991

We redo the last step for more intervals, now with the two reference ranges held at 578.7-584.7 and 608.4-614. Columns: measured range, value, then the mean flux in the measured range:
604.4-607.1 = -0.080 nm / 1.14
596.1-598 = 0.103 nm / 1.03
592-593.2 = 0.111 nm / 0.977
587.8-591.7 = 0.602 nm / 0.905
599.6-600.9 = 0.068 nm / 1.04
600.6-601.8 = 0.084 nm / 1.02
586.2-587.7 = 0.082 nm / 1.01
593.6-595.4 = 0.146 nm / 0.993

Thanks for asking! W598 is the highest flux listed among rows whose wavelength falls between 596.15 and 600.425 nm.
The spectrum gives 1.131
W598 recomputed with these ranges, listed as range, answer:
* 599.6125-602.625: 1.087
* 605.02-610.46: 1.216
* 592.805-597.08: 1.091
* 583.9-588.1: 1.113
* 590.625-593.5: 1.042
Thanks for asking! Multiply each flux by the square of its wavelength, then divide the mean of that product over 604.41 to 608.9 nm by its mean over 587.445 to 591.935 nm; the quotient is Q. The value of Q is 1.32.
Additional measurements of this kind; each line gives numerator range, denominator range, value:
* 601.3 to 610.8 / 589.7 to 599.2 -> 1.18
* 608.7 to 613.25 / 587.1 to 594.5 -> 1.28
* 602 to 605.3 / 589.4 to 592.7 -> 1.25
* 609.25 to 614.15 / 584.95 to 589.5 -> 1.27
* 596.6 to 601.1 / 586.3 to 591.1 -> 1.14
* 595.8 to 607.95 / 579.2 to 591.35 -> 1.14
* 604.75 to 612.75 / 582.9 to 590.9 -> 1.25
